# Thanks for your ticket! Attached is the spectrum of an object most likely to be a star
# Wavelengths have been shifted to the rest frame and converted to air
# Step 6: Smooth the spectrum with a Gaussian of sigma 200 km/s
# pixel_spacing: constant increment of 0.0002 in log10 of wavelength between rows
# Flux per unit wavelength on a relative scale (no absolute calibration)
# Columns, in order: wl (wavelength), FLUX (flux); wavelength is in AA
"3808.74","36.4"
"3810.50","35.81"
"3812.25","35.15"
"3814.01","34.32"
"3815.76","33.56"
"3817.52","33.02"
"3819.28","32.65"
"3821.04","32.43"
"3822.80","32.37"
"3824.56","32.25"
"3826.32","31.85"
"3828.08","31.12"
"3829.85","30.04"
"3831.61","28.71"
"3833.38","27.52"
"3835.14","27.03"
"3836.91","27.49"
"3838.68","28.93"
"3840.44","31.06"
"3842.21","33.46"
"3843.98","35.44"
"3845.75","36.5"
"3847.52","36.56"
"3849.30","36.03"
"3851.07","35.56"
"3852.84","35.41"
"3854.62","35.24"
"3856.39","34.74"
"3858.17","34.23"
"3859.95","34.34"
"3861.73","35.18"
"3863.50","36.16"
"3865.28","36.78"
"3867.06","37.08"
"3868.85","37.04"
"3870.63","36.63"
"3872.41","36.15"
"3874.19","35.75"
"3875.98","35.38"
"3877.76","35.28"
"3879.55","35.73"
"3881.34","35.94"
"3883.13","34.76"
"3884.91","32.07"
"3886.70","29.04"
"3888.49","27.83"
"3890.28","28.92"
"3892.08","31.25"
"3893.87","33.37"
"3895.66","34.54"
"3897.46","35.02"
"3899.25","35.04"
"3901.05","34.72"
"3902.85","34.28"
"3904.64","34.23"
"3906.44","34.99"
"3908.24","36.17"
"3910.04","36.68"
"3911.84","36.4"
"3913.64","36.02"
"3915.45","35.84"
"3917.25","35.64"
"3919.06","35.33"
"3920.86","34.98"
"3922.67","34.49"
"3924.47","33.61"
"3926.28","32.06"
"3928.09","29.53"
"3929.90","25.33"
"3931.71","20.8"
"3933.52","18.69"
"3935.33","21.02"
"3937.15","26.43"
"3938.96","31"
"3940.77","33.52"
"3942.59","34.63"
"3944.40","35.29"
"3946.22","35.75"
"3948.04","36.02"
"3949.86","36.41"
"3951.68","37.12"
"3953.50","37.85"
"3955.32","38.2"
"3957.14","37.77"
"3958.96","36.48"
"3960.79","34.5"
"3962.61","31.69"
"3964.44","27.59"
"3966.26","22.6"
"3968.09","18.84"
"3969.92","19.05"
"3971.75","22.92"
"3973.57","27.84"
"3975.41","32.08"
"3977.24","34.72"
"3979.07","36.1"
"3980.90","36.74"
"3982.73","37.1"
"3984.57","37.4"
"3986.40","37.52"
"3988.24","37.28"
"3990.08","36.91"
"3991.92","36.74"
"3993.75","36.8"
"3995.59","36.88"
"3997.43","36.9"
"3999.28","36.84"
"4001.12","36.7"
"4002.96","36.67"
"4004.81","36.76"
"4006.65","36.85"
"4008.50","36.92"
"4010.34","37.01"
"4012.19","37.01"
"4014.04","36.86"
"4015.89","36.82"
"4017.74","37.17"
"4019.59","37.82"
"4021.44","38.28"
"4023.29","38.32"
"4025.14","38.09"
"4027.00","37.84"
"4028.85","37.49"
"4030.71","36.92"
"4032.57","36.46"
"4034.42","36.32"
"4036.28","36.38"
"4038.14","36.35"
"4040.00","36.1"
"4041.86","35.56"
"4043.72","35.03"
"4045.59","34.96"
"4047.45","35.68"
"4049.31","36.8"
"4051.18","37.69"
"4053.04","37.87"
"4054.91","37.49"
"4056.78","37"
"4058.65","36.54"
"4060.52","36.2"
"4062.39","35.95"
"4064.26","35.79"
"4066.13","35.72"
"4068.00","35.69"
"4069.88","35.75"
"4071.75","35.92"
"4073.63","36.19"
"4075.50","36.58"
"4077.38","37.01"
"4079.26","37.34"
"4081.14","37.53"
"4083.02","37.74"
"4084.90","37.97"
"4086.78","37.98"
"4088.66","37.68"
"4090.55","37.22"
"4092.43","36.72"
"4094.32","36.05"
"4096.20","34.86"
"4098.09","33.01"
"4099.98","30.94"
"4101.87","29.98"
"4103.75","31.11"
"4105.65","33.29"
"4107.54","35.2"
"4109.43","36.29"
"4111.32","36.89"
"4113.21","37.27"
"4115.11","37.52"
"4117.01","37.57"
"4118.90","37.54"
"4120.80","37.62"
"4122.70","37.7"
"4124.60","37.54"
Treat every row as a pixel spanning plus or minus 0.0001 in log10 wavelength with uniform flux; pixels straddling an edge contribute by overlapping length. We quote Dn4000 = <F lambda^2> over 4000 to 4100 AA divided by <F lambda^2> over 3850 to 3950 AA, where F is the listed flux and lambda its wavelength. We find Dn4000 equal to 1.18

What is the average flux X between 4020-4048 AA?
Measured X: 36.7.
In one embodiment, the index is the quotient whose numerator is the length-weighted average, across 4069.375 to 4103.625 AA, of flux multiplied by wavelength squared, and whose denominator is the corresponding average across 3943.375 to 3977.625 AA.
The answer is 1.20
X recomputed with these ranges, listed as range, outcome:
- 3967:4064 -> 35.6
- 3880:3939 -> 32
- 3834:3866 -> 33.8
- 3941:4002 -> 33.9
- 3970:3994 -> 34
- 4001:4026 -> 37.3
